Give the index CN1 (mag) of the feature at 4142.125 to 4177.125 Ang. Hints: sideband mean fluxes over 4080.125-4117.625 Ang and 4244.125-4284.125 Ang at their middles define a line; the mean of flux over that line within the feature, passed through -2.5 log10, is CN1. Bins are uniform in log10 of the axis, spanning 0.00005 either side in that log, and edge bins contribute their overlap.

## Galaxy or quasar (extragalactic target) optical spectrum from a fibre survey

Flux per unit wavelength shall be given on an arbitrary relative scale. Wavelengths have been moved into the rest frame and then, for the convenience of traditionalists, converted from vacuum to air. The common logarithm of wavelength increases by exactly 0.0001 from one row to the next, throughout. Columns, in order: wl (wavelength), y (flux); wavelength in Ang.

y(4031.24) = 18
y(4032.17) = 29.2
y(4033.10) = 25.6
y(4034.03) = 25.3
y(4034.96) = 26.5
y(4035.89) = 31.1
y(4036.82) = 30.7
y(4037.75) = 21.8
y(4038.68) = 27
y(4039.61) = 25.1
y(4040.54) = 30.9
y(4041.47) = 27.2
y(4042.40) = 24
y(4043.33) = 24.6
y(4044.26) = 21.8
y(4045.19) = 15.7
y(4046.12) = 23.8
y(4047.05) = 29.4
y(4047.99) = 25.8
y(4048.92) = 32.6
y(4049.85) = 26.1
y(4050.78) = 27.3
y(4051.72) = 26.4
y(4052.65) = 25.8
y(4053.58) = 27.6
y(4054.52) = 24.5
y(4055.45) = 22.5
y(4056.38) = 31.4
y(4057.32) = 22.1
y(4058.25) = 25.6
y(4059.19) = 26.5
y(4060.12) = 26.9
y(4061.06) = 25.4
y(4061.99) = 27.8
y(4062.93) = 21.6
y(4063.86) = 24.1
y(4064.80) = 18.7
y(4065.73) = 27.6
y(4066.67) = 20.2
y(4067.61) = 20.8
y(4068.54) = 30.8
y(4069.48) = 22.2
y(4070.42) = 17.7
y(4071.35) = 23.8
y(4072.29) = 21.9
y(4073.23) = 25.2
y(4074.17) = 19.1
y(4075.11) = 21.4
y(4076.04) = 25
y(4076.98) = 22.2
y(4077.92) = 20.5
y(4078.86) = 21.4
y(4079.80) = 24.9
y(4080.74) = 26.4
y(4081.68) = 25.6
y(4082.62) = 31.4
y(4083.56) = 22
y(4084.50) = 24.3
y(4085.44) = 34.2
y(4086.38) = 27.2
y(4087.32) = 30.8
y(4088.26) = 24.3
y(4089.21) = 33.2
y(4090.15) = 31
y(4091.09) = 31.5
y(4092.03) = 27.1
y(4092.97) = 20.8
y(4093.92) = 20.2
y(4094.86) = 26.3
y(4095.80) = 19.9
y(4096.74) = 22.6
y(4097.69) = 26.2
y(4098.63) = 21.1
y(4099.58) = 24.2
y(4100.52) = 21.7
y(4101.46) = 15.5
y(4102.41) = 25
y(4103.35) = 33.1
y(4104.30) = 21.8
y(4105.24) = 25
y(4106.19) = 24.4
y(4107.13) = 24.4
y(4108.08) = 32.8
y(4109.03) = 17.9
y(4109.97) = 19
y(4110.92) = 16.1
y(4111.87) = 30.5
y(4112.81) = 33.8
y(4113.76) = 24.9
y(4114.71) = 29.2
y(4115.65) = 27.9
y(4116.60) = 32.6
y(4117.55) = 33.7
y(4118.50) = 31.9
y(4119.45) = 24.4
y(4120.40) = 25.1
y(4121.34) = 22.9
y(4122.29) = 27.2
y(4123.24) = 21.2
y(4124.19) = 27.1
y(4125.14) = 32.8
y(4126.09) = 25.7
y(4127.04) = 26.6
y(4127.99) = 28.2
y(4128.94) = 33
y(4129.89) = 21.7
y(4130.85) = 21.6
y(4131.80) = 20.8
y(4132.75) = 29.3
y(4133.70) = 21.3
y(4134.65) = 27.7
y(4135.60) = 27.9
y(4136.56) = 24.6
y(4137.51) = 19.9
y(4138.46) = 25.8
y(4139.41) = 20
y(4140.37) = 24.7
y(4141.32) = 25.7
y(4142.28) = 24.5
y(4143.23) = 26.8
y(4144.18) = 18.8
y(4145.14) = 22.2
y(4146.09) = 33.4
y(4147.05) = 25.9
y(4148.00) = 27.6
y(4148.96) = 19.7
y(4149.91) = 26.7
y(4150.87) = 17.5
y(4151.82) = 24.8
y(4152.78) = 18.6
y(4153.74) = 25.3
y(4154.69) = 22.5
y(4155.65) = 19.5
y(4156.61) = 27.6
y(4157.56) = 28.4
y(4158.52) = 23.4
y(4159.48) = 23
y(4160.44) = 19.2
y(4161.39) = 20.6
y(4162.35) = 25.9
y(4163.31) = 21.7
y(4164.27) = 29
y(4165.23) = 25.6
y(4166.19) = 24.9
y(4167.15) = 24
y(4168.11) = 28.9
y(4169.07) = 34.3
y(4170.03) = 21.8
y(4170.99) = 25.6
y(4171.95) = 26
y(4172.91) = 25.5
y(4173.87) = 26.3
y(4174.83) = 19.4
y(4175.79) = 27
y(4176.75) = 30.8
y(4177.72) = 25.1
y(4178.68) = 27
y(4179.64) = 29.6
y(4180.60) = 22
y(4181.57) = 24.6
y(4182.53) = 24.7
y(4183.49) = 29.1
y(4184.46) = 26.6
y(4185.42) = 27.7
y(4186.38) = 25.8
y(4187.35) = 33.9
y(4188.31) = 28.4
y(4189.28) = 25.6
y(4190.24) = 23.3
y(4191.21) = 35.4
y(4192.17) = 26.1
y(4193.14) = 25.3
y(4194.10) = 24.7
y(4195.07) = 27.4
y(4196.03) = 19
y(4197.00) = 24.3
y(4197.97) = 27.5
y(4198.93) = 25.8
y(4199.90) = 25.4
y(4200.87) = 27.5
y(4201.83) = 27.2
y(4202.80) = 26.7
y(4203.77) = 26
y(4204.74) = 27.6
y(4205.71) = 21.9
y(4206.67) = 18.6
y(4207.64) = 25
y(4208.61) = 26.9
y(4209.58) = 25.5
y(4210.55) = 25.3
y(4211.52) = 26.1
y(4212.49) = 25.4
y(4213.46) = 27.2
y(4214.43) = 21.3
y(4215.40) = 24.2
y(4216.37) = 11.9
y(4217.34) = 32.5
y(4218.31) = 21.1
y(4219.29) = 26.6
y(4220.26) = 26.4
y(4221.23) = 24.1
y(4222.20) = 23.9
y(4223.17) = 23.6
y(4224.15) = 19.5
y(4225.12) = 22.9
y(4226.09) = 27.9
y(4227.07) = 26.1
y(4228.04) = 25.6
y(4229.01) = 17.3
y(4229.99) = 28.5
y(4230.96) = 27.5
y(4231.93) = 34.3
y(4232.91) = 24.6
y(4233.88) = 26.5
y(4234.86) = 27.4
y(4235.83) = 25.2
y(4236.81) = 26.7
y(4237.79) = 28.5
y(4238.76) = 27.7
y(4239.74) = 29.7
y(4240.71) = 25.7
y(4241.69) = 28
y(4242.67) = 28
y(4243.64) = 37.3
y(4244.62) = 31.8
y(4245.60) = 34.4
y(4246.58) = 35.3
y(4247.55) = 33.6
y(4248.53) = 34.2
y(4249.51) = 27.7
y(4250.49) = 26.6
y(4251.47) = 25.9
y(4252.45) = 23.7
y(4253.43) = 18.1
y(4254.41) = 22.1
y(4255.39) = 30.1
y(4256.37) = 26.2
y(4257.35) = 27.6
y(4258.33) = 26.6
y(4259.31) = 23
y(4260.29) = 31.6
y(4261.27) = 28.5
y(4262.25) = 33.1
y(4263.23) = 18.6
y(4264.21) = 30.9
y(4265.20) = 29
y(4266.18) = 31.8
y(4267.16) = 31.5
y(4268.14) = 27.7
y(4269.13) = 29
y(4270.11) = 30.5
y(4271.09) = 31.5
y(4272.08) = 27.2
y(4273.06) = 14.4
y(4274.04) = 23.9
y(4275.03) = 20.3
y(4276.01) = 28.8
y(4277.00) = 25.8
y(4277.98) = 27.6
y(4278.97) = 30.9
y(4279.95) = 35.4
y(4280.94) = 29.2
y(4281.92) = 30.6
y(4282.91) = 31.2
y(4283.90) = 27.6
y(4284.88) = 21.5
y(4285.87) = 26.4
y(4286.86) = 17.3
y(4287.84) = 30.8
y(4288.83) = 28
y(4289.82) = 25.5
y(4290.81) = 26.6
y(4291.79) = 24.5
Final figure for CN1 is 0.087 mag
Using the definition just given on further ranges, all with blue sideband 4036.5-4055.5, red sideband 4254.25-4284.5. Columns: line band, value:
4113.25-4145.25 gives 0.03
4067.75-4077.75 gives 0.14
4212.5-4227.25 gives 0.15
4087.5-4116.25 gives 0.05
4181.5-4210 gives 0.04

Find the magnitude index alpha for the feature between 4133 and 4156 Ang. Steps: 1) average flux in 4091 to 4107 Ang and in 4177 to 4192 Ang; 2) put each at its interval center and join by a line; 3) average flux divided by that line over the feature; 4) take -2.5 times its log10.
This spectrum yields 0.08 mag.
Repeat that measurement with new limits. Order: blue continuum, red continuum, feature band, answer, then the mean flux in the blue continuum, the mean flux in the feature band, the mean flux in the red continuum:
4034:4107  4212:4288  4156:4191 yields 0.01 mag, 25.1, 25.9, 26.9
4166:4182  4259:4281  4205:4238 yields 0.09 mag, 26.1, 24.9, 27.8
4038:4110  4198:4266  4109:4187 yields 0.01 mag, 24.9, 25.4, 26.5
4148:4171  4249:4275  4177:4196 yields -0.08 mag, 24.1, 26.8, 26.7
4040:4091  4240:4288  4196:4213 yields 0.08 mag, 25.3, 25.3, 27.9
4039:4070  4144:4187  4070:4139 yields -0.01 mag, 25.2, 25.3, 25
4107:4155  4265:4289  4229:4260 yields -0.04 mag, 25.4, 28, 27.5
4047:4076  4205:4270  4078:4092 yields -0.10 mag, 24.7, 27.5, 26.7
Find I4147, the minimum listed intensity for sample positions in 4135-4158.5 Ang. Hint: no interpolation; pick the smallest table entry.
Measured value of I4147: 17.5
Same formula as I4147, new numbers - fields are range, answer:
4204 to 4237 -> 11.9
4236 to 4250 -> 25.7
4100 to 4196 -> 15.5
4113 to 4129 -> 21.2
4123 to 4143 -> 19.9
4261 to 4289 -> 14.4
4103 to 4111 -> 16.1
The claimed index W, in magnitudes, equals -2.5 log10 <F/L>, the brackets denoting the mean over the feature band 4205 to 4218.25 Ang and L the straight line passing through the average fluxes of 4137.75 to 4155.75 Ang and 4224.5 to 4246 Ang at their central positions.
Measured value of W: 0.12 mag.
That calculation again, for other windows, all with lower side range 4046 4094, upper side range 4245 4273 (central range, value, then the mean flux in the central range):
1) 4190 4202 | 0.05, 26.1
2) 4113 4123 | -0.08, 28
